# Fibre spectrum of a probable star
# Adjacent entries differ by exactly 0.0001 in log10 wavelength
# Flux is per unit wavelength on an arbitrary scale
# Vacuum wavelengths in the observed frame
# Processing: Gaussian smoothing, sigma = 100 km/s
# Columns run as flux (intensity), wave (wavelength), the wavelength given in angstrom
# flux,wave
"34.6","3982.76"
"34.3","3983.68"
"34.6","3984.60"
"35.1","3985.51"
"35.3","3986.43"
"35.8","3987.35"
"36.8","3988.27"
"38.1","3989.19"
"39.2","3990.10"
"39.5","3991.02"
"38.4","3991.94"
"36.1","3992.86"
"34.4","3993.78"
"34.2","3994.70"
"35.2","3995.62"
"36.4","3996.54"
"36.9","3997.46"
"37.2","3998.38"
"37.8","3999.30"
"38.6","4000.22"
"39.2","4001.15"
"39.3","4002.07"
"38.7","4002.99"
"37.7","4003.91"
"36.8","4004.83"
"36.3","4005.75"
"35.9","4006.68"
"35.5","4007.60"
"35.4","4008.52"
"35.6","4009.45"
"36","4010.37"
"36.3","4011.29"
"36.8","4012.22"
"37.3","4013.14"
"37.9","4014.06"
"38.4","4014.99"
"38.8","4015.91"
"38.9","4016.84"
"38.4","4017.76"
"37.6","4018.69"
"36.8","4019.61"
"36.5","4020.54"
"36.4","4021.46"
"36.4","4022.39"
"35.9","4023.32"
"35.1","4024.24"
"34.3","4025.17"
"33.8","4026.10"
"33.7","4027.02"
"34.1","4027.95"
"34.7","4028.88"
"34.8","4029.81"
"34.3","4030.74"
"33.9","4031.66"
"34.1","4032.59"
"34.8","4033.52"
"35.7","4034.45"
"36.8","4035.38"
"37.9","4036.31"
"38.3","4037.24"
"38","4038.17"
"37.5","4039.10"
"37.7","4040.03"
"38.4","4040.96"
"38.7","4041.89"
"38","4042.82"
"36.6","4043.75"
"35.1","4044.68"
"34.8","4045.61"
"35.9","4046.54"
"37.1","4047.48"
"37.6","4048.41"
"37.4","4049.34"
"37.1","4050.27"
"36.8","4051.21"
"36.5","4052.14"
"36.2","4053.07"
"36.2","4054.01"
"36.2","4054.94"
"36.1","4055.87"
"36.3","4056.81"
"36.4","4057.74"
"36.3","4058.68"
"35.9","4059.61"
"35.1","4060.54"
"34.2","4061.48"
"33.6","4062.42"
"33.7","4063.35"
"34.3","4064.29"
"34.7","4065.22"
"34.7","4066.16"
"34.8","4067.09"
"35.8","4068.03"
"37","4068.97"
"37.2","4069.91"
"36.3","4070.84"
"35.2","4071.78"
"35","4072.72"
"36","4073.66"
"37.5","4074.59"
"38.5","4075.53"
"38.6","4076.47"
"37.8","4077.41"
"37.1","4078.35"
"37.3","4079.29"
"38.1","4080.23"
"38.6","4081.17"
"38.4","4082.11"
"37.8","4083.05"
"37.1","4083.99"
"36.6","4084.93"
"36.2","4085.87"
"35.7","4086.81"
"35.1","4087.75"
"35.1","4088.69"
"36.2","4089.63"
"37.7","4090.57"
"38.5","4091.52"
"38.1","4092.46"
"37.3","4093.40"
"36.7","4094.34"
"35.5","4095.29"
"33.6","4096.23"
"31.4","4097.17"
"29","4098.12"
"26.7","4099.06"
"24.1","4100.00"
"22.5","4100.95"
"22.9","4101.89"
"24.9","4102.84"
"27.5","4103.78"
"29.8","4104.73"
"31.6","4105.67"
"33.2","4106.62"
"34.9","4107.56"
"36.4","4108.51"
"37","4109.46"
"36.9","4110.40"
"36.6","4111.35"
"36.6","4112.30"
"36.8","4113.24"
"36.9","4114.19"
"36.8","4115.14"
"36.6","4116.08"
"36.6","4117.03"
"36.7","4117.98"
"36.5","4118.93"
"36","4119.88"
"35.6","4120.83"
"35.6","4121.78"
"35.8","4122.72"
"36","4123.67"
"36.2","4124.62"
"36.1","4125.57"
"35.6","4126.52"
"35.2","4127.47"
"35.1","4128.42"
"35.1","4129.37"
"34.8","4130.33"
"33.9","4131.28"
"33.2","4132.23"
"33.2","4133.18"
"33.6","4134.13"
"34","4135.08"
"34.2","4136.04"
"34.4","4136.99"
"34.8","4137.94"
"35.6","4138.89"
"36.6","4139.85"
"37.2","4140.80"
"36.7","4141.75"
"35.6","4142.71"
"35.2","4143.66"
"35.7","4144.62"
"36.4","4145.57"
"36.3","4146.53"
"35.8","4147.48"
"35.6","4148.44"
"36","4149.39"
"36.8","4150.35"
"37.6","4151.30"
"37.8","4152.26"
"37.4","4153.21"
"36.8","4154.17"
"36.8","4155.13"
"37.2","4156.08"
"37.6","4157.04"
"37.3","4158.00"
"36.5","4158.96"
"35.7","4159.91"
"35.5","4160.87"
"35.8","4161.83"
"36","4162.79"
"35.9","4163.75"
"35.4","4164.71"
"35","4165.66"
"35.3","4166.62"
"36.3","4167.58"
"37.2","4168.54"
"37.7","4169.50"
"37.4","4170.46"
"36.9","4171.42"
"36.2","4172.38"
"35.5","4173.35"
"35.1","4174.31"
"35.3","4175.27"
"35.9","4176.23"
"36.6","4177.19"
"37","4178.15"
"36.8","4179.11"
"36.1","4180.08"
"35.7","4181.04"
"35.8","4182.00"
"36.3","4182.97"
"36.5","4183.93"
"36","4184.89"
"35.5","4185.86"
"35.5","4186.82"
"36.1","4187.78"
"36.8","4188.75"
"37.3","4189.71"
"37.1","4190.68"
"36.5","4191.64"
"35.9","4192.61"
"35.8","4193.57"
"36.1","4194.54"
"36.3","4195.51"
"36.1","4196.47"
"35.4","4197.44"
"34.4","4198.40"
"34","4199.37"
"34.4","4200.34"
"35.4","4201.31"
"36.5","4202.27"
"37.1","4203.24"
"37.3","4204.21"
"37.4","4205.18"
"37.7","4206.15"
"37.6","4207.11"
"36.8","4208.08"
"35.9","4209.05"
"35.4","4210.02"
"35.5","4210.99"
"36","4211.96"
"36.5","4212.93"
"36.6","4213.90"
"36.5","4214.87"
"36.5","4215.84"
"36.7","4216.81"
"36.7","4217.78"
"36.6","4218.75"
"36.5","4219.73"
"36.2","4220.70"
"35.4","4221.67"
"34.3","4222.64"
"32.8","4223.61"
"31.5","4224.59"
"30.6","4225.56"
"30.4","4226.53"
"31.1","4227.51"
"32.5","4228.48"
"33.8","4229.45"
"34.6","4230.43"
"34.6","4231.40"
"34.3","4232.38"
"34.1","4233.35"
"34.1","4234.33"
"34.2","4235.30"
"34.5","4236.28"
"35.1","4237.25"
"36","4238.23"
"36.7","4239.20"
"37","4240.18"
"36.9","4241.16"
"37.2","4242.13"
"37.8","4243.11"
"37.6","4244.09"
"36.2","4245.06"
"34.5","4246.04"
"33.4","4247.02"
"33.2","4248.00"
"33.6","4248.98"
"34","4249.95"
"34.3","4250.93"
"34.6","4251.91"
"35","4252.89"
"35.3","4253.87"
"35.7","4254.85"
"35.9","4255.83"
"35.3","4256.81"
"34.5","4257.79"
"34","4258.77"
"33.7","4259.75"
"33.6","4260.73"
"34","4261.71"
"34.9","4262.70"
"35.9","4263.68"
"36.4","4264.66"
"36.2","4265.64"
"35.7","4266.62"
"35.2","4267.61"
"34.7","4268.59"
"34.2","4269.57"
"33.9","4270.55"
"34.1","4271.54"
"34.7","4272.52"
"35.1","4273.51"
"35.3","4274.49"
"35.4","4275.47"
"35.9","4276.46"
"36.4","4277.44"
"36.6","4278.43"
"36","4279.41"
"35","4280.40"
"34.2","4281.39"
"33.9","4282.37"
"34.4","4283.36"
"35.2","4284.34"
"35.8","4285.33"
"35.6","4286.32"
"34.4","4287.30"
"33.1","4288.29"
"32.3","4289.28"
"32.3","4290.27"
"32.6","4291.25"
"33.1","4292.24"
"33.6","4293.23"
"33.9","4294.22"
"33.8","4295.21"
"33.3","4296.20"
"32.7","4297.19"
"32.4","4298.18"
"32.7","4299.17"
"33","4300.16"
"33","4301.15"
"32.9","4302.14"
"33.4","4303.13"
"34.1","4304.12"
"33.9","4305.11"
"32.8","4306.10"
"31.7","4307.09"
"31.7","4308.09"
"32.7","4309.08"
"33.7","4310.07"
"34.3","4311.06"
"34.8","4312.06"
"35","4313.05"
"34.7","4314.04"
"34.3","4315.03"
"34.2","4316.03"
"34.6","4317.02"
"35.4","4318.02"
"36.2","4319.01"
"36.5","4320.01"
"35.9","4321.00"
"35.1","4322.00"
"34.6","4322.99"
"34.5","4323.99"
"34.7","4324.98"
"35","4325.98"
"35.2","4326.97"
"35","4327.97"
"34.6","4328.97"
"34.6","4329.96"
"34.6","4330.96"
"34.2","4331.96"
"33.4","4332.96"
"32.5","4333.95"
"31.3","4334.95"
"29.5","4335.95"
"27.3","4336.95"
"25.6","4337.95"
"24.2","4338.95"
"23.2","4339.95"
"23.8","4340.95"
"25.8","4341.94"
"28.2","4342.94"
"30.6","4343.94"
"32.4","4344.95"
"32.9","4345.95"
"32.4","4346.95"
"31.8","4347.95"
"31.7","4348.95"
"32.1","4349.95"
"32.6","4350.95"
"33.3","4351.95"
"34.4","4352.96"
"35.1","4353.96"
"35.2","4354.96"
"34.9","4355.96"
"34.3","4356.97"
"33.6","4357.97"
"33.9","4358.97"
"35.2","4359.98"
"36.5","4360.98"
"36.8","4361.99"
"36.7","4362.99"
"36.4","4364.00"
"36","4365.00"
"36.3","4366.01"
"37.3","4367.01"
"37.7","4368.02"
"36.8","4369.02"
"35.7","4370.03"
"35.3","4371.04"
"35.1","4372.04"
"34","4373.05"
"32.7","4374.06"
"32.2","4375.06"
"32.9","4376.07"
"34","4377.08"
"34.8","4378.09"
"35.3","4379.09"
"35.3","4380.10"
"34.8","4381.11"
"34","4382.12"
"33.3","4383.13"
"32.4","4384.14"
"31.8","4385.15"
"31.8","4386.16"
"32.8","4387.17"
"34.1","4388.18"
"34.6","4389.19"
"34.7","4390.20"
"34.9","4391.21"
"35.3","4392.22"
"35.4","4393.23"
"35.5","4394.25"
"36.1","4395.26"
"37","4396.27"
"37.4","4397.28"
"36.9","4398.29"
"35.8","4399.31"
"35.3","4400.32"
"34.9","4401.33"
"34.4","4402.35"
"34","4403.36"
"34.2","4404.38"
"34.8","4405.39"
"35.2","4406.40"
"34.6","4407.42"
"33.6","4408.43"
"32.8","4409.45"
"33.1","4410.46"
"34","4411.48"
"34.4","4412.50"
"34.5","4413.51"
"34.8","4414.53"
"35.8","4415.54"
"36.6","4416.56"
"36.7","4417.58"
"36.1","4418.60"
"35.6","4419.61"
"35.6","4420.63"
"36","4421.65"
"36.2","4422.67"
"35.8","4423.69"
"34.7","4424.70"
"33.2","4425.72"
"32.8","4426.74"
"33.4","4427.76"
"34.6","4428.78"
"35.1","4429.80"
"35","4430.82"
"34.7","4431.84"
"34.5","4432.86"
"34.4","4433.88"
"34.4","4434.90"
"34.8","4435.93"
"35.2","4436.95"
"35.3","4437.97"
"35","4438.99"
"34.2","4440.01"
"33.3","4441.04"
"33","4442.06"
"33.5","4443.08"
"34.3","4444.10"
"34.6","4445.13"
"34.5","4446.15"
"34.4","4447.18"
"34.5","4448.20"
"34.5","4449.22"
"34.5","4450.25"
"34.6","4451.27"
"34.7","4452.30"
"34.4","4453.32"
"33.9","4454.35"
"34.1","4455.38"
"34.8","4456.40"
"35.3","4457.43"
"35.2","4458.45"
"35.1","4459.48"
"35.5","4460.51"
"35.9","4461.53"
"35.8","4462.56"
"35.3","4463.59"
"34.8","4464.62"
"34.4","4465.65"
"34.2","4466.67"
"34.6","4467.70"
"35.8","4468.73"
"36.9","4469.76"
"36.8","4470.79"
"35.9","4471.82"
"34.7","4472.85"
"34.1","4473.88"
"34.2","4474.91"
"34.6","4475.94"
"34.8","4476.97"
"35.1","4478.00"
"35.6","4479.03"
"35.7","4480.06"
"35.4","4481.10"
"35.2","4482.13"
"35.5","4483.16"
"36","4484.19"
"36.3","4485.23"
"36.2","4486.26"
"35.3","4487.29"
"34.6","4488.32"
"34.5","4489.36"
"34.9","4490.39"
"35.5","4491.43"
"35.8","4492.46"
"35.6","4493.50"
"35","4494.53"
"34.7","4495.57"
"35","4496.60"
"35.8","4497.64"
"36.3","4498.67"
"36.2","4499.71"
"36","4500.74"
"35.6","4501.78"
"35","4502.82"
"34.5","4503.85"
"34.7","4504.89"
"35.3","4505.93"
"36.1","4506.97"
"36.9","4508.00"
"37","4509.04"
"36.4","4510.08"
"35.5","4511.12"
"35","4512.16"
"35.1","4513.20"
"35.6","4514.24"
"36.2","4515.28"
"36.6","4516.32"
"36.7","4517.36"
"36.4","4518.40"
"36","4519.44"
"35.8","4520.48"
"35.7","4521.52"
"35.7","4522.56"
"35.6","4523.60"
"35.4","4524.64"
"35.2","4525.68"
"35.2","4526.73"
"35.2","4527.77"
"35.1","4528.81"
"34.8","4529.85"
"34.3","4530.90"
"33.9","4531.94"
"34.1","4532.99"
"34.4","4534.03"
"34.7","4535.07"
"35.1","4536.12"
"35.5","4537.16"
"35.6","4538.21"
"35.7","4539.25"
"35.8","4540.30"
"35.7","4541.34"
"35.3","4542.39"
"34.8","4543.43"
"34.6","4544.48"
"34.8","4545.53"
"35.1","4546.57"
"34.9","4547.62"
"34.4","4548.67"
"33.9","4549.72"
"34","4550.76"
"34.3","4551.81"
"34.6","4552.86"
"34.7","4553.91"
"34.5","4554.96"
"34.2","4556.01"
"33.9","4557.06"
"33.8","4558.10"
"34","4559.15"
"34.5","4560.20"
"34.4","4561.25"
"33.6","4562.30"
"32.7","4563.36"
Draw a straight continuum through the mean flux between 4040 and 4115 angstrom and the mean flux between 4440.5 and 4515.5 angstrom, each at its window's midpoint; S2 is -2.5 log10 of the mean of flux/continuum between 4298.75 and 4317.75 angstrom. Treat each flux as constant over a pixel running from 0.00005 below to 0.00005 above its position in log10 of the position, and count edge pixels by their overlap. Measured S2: 0.05 mag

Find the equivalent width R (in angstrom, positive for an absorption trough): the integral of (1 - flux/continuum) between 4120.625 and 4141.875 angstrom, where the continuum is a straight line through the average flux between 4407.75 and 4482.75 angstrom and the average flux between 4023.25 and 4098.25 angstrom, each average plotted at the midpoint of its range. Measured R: 0.4 angstrom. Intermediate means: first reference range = 36.1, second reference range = 34.8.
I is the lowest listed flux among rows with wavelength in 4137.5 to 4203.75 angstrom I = 34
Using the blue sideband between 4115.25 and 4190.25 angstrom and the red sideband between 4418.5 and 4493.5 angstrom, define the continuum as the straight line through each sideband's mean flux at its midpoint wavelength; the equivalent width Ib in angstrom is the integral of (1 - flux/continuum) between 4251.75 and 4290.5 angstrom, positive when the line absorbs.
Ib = 0.75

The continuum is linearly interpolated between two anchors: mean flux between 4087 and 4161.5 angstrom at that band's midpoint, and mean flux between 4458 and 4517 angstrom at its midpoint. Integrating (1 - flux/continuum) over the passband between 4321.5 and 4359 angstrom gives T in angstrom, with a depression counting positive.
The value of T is 3.4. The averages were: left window 34.8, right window 35.4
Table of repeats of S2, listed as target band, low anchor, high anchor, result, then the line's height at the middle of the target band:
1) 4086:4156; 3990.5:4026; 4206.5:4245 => 0.040 mag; 36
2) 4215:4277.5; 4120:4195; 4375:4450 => 0.019 mag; 35.5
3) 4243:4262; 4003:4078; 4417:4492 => 0.026 mag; 35.6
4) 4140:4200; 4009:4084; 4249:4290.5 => -0.021 mag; 35.5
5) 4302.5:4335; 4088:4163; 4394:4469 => 0.019 mag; 34.8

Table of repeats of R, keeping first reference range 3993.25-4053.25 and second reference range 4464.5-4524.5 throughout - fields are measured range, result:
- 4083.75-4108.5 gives 2.55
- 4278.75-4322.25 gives 2.39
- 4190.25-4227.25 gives 0.54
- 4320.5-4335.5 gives 0.65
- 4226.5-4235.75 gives 0.66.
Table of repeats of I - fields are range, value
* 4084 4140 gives 22.5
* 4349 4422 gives 31.8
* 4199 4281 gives 30.4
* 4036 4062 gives 34.2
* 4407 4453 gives 32.8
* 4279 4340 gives 23.2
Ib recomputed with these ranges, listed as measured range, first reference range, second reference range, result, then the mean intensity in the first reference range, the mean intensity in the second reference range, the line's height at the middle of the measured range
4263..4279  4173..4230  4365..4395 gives -0.1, 35.6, 34.5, 35.2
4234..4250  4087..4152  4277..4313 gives -0.7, 34.6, 33.8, 34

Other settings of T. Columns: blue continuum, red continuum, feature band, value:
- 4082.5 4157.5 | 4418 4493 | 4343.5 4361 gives 0.7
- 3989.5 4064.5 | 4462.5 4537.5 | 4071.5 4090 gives -0.3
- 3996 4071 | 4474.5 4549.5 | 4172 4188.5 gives 0.0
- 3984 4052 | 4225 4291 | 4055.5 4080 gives 0.1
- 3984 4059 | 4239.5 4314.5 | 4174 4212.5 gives -1.1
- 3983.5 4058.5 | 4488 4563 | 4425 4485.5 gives 0.9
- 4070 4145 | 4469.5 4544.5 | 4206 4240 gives 0.1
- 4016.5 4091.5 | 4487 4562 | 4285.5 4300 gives 1.0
